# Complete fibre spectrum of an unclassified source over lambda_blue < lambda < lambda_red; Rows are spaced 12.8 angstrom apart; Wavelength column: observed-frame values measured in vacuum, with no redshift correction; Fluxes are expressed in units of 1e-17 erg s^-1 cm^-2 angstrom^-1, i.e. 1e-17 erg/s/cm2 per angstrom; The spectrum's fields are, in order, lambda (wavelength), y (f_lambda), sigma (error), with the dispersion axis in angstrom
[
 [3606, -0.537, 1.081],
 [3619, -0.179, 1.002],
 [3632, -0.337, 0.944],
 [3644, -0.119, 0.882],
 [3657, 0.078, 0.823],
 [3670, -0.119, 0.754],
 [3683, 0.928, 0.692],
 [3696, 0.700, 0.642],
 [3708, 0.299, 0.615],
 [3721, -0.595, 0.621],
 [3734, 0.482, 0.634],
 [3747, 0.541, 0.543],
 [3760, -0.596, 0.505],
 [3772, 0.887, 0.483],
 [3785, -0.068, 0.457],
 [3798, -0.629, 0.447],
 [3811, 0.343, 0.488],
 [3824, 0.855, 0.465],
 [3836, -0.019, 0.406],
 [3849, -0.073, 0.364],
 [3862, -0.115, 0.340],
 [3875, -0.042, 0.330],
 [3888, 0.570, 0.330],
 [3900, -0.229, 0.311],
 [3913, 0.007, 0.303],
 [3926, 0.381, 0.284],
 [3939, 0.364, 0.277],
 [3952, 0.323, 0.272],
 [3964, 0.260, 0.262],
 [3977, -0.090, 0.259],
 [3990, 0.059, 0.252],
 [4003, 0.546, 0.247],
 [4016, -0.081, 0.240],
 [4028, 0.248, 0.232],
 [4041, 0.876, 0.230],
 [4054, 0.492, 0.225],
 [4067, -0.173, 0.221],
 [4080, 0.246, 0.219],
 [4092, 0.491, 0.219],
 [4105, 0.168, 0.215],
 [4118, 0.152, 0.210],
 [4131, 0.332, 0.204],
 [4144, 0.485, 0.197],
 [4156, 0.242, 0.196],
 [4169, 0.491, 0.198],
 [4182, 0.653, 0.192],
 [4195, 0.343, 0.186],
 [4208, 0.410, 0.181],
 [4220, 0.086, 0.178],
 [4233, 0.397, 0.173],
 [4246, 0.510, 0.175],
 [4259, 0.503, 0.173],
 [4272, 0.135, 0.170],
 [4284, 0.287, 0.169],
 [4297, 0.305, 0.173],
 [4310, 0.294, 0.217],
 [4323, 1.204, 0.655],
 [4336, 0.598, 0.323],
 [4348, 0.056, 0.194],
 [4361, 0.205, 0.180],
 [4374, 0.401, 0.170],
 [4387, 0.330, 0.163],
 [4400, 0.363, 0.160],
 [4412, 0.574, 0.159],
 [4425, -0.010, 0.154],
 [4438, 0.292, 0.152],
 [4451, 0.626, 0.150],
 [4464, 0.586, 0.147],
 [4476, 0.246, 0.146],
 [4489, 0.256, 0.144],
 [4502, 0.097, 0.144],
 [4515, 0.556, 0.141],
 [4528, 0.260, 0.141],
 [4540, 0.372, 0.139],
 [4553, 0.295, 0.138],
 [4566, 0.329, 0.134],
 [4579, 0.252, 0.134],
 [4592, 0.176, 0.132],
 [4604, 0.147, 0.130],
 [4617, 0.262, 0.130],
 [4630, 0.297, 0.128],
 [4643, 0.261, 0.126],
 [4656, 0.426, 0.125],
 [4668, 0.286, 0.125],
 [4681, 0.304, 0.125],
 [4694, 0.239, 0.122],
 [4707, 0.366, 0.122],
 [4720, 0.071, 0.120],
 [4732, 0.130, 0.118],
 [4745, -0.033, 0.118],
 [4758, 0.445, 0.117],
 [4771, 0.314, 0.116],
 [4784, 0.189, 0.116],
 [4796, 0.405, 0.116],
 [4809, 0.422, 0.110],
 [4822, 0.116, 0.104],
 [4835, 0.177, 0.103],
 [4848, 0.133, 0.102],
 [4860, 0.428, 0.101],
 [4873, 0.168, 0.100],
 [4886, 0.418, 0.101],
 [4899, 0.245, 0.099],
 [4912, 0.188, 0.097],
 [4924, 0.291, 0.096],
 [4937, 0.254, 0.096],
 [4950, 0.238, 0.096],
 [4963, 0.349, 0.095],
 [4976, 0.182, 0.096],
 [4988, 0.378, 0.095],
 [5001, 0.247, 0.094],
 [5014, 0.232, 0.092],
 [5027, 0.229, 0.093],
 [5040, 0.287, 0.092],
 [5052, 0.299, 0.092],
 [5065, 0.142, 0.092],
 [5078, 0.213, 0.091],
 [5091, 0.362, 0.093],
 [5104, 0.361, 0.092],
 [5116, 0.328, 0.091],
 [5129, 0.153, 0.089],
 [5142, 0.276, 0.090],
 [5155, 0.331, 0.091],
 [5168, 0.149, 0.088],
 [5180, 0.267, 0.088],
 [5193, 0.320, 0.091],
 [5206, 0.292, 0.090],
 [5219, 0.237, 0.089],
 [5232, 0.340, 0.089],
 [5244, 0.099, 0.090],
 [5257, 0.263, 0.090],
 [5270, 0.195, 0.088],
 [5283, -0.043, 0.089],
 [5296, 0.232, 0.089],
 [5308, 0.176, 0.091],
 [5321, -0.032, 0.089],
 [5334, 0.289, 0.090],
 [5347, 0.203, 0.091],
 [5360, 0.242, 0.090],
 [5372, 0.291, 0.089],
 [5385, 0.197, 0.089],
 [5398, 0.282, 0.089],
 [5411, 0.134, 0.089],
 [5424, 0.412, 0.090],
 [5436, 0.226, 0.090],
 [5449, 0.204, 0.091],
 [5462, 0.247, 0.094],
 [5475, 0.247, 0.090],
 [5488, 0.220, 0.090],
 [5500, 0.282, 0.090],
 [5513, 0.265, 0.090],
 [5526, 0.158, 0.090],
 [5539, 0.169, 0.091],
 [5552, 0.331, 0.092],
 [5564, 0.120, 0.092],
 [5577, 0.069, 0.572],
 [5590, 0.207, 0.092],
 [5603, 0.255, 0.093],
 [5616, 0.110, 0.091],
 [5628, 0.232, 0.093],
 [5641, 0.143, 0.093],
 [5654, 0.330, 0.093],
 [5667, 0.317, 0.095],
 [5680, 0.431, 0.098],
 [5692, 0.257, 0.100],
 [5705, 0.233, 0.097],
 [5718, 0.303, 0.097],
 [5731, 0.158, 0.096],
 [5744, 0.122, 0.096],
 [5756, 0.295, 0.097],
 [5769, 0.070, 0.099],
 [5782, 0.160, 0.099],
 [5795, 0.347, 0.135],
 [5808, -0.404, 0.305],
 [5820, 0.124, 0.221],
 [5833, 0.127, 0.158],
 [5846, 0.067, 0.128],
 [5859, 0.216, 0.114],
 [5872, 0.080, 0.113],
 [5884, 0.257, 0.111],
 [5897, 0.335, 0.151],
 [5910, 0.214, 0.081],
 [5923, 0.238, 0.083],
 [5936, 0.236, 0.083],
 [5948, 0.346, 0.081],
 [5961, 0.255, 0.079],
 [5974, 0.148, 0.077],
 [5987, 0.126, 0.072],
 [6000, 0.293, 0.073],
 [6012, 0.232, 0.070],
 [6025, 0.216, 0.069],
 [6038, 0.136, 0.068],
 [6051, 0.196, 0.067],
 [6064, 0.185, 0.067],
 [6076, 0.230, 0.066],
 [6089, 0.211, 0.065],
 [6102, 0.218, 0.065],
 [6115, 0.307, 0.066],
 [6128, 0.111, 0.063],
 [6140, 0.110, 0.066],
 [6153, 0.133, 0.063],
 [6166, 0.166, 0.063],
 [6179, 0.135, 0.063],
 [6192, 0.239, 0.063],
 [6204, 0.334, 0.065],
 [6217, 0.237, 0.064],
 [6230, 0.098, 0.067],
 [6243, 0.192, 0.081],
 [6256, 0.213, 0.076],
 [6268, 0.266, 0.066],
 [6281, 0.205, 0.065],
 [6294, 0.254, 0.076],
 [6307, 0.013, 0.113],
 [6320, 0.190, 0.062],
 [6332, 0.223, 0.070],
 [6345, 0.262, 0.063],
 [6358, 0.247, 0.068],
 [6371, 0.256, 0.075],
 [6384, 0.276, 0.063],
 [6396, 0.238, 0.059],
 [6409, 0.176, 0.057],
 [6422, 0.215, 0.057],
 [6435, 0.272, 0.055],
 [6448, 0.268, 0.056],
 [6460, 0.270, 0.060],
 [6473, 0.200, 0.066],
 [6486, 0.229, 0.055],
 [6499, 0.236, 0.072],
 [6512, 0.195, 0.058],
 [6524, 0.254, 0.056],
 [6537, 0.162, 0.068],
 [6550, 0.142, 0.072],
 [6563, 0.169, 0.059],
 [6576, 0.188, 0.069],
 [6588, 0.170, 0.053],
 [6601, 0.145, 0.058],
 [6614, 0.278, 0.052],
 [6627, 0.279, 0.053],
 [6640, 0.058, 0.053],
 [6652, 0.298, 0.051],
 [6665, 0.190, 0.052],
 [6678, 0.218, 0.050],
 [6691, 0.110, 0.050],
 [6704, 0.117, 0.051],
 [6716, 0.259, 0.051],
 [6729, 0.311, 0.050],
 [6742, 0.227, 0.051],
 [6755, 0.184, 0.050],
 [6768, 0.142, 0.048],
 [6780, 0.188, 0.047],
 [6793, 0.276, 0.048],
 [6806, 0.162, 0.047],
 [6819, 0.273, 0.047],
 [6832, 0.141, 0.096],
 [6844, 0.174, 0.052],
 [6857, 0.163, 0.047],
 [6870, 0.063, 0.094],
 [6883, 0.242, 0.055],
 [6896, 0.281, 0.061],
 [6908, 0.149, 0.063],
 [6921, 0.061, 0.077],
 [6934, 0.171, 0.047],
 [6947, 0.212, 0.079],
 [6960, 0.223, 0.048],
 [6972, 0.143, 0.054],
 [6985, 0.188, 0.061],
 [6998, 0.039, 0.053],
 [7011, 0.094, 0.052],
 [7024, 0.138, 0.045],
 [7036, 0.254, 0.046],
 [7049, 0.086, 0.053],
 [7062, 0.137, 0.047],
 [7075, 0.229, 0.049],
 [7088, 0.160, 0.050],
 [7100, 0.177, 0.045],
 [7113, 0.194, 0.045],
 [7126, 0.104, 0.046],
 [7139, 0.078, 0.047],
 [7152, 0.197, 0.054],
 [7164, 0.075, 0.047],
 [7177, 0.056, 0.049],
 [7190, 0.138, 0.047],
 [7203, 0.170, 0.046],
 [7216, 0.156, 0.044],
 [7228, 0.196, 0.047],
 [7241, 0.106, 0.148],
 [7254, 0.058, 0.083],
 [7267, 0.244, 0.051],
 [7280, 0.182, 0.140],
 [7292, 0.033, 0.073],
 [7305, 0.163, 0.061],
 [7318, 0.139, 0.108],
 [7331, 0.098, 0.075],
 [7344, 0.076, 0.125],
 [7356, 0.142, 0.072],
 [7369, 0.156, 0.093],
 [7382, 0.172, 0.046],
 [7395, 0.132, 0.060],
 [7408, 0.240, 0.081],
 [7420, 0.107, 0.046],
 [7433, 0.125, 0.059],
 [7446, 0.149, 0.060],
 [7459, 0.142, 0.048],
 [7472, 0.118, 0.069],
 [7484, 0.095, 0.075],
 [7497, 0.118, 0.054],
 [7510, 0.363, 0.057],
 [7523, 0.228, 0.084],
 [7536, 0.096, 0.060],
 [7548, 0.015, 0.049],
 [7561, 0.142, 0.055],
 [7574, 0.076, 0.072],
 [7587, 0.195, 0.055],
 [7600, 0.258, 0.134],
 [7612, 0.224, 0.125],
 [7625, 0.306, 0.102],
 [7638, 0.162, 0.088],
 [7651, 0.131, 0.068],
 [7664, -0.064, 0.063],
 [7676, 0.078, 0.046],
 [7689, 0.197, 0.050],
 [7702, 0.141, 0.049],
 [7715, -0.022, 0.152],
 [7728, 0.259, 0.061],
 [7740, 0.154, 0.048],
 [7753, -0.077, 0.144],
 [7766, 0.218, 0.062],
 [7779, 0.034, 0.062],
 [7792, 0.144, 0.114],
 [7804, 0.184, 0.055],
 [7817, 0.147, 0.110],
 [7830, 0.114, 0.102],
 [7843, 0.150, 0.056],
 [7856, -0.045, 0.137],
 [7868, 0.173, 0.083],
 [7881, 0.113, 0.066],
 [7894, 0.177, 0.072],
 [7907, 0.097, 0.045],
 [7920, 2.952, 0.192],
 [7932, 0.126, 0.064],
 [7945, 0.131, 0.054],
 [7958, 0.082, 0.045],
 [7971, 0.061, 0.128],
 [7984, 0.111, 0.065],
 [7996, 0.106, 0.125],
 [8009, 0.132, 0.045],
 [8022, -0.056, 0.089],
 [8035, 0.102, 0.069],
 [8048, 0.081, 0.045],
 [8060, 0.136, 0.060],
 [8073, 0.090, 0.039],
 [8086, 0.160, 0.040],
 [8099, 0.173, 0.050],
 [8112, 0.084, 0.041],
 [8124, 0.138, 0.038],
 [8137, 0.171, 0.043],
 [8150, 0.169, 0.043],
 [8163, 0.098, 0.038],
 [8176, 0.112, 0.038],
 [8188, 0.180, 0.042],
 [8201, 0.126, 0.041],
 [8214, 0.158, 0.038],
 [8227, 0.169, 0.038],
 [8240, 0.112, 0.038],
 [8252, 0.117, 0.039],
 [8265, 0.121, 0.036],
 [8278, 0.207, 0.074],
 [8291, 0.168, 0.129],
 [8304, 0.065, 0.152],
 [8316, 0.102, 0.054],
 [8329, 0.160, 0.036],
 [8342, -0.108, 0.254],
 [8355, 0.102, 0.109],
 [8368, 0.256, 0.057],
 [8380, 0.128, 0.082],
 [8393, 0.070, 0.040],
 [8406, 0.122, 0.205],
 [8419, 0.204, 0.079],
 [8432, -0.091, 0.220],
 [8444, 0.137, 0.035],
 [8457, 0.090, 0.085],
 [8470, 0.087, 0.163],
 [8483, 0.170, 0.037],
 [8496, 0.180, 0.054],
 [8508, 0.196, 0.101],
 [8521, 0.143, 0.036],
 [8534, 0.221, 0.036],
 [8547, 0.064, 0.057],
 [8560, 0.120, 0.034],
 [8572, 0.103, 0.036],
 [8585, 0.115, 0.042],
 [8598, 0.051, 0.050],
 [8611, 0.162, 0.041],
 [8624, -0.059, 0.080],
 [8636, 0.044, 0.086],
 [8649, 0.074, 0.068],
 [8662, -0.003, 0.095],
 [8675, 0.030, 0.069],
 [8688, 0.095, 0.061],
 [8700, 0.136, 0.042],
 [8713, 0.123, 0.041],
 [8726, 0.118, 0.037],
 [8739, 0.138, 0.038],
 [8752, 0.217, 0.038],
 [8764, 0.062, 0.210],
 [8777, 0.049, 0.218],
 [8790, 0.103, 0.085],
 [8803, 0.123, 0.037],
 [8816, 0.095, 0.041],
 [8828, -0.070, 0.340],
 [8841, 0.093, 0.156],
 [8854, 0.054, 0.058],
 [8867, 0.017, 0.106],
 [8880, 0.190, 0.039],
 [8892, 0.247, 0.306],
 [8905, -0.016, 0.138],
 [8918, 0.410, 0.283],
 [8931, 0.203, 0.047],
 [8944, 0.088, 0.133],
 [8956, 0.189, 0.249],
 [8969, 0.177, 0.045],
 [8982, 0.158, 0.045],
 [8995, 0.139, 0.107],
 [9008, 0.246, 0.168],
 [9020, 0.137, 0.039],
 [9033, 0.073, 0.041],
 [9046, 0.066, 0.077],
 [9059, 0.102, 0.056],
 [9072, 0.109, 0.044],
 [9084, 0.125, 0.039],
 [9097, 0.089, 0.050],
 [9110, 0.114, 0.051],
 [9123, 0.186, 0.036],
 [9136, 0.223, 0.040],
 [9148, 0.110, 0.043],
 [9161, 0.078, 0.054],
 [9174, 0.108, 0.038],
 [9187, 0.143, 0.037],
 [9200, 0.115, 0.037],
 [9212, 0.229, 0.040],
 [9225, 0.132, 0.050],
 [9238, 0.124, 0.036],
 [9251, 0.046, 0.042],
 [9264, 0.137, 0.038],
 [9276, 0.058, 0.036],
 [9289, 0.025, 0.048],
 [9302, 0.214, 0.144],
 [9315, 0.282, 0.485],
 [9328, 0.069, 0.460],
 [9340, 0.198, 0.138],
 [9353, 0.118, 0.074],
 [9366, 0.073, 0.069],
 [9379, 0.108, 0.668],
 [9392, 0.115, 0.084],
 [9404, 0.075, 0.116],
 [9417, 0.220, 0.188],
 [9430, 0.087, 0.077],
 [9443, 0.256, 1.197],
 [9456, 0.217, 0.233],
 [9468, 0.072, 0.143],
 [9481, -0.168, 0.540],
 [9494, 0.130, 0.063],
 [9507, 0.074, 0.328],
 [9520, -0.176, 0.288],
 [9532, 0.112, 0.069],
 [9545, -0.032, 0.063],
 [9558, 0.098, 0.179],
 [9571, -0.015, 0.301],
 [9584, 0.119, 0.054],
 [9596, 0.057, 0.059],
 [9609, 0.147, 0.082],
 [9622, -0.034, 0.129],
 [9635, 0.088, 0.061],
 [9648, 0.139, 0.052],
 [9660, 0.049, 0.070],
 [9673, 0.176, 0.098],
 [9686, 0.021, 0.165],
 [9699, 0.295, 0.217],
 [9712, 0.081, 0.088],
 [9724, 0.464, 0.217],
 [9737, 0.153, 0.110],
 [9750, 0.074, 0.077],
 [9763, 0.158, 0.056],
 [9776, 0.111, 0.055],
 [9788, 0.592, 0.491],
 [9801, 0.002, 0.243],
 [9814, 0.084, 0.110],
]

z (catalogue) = 0.58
